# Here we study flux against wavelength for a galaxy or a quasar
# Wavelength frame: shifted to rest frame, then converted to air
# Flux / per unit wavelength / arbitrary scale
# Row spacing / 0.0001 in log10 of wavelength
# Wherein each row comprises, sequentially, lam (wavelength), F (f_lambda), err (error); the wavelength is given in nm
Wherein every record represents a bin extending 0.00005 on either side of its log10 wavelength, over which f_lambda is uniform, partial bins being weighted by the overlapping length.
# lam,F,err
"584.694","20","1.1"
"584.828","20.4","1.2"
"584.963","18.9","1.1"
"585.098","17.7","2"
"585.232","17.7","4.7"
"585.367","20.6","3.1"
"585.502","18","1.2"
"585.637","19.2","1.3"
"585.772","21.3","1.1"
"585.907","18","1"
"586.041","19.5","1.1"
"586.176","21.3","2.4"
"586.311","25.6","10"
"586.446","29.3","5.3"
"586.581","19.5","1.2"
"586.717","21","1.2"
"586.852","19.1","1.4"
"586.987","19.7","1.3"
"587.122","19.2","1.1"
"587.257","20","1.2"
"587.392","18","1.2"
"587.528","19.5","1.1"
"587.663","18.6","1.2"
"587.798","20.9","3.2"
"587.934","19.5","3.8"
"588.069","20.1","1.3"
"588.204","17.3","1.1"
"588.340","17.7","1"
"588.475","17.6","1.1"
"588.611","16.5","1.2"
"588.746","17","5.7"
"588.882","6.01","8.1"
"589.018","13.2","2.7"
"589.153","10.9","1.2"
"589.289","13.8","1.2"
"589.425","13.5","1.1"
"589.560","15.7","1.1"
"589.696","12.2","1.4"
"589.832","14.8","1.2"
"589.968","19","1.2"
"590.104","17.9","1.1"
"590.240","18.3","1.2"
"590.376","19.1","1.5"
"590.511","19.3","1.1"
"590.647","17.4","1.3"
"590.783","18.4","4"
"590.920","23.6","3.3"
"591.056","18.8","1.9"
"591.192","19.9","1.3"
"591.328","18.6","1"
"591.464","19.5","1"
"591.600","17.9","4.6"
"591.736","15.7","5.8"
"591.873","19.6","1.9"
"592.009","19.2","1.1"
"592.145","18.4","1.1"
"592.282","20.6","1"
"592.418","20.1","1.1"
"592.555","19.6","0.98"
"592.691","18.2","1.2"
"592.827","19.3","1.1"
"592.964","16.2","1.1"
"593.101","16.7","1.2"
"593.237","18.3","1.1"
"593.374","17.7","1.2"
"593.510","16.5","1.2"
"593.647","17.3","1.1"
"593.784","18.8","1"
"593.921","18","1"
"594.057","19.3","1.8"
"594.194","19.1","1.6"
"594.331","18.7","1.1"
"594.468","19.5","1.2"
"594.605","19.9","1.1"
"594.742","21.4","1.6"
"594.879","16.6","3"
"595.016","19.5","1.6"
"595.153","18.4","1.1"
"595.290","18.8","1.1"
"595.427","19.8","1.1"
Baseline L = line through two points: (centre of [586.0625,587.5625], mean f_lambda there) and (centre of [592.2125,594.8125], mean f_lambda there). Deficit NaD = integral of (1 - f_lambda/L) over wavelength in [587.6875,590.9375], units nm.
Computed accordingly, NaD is 0.58 nm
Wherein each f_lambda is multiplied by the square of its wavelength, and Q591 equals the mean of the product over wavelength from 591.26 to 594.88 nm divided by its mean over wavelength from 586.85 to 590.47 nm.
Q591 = 1.12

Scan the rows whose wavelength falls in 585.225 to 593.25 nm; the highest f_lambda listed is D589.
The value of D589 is 29.3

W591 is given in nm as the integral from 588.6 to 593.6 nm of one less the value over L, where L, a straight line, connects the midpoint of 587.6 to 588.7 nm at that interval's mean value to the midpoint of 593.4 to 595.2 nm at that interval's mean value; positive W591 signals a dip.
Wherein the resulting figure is 0.36 nm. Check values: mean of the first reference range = 18.5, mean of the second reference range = 18.7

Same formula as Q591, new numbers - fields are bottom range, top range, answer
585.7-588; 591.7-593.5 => 0.91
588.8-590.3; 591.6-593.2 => 1.32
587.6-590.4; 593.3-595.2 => 1.18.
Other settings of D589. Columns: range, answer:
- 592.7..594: 19.3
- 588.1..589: 17.7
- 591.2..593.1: 20.6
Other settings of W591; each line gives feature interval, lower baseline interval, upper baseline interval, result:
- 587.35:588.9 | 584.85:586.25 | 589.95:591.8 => 0.11 nm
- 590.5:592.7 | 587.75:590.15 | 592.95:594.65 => -0.27 nm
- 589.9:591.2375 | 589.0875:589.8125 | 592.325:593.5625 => -0.39 nm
